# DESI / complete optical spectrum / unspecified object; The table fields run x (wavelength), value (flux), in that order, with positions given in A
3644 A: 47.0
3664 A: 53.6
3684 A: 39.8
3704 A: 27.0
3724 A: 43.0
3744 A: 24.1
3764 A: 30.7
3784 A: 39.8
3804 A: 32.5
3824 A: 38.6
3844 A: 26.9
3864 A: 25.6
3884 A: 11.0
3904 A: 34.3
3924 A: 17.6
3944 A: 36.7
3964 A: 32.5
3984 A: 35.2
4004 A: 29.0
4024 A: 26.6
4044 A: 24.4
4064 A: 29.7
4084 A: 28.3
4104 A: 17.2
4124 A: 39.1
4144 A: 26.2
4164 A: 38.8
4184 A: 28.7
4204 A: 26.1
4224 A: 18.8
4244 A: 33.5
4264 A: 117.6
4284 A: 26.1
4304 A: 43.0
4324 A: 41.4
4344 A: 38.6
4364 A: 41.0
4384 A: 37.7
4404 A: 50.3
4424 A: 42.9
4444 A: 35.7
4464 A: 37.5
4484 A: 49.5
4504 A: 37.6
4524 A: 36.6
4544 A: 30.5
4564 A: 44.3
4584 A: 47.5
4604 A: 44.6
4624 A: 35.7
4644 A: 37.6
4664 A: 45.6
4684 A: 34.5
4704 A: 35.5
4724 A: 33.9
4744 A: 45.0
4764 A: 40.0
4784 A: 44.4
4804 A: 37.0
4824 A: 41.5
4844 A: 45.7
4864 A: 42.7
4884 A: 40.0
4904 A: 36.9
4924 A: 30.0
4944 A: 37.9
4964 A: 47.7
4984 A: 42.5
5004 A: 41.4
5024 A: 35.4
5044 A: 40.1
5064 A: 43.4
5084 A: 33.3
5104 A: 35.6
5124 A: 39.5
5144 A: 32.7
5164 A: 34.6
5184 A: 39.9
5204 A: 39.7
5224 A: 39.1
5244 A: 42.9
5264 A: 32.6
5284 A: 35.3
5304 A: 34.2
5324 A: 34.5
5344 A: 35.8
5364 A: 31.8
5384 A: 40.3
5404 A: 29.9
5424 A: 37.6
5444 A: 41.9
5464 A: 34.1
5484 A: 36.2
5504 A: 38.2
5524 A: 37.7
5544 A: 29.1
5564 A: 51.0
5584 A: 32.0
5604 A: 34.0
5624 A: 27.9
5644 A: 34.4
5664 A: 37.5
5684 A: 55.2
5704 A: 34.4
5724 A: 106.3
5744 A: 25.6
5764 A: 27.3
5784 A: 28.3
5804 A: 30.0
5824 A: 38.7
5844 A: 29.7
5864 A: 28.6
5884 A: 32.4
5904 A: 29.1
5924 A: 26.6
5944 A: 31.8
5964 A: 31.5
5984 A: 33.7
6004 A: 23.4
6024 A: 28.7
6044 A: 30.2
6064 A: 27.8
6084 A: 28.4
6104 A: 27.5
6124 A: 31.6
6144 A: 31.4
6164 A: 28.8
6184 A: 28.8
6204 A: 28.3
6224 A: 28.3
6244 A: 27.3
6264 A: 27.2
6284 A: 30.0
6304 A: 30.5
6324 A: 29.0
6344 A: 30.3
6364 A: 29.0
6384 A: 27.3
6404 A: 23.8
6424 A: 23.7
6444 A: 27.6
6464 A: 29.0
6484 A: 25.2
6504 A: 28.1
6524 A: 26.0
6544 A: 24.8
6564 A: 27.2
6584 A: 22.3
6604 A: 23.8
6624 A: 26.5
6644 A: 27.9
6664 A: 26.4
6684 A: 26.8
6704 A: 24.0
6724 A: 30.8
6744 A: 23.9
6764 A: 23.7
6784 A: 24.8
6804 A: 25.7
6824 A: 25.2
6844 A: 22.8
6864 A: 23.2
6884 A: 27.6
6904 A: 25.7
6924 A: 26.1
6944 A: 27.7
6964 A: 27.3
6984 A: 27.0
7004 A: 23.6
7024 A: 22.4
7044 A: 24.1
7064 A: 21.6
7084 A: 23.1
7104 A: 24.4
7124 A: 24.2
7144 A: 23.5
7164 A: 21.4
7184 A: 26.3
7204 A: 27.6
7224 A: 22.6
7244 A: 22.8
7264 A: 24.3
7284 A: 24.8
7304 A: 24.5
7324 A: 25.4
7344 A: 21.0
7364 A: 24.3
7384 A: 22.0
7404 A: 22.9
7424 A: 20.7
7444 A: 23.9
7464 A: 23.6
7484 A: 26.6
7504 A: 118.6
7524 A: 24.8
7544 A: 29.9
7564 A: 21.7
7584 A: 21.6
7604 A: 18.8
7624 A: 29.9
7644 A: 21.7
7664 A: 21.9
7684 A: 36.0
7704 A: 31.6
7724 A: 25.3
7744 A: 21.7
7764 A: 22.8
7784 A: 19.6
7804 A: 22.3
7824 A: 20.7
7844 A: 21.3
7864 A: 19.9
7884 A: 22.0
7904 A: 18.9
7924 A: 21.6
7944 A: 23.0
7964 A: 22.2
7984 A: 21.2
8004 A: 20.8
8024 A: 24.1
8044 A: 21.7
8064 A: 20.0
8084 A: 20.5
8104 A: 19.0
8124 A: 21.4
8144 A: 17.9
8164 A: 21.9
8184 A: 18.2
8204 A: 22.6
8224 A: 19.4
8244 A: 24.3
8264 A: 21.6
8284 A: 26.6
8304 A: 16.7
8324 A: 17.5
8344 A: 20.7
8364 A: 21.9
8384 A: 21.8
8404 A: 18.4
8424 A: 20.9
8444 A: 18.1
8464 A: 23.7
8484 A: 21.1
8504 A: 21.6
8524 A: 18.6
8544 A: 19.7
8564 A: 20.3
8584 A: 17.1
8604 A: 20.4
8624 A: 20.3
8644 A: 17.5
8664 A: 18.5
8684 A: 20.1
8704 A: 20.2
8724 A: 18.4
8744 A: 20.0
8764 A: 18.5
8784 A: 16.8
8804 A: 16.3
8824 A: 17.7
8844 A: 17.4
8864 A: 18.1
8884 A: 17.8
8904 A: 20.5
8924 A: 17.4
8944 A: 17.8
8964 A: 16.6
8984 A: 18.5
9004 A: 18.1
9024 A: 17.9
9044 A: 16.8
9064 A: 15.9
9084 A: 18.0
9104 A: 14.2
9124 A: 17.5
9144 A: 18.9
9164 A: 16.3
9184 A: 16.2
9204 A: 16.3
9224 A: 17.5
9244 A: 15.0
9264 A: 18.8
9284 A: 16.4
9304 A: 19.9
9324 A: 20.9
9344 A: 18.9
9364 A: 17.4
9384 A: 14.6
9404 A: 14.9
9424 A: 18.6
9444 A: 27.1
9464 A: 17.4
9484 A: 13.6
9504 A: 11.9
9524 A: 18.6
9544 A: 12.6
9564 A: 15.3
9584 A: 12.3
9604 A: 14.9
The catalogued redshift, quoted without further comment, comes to 0.144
